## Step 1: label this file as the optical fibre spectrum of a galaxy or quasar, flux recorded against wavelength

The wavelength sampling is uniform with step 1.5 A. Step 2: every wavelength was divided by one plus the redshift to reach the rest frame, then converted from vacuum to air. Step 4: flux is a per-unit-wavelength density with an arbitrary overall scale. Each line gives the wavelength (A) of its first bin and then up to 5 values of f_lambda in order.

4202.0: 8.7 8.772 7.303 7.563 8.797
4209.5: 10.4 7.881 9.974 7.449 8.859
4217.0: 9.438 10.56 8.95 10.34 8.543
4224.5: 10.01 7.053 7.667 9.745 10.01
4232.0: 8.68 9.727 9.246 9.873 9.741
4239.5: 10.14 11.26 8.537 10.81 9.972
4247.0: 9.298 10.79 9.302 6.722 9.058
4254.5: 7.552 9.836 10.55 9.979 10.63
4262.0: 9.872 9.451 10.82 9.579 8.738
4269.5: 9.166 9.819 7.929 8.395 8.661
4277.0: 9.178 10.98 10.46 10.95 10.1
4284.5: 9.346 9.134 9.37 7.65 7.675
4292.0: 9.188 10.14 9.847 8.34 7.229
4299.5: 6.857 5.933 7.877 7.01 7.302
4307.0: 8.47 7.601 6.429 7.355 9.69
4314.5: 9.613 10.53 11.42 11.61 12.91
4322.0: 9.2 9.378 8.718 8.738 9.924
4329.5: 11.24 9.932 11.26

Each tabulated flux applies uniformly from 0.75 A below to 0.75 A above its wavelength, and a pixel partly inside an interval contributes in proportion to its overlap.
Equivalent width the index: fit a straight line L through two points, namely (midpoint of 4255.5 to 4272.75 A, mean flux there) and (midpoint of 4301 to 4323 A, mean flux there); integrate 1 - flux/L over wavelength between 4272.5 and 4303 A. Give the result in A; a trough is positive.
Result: 1.70 A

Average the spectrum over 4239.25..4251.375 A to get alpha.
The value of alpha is 9.84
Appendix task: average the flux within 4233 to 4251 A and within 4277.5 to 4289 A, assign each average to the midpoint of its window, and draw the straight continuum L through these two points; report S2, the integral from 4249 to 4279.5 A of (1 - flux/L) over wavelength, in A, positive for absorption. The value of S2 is 1.64 A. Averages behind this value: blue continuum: 9.85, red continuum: 9.87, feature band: 9.33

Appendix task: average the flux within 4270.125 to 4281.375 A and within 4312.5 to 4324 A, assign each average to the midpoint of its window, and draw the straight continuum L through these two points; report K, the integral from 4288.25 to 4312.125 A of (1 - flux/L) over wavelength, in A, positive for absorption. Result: 5.38 A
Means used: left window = 9.43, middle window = 7.81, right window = 10.6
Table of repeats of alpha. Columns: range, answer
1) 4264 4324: 9.05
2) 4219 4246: 9.47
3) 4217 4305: 9.21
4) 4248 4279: 9.36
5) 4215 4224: 9.48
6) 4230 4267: 9.66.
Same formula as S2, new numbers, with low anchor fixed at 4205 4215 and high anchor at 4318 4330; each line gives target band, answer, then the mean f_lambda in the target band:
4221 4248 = -1.66 A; 9.48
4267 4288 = 0.23 A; 9.45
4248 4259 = 0.08 A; 9.14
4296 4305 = 2.46 A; 7.18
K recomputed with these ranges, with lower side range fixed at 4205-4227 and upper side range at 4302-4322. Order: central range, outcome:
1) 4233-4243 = -1.0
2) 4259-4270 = -1.0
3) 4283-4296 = -0.1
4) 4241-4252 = -0.7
